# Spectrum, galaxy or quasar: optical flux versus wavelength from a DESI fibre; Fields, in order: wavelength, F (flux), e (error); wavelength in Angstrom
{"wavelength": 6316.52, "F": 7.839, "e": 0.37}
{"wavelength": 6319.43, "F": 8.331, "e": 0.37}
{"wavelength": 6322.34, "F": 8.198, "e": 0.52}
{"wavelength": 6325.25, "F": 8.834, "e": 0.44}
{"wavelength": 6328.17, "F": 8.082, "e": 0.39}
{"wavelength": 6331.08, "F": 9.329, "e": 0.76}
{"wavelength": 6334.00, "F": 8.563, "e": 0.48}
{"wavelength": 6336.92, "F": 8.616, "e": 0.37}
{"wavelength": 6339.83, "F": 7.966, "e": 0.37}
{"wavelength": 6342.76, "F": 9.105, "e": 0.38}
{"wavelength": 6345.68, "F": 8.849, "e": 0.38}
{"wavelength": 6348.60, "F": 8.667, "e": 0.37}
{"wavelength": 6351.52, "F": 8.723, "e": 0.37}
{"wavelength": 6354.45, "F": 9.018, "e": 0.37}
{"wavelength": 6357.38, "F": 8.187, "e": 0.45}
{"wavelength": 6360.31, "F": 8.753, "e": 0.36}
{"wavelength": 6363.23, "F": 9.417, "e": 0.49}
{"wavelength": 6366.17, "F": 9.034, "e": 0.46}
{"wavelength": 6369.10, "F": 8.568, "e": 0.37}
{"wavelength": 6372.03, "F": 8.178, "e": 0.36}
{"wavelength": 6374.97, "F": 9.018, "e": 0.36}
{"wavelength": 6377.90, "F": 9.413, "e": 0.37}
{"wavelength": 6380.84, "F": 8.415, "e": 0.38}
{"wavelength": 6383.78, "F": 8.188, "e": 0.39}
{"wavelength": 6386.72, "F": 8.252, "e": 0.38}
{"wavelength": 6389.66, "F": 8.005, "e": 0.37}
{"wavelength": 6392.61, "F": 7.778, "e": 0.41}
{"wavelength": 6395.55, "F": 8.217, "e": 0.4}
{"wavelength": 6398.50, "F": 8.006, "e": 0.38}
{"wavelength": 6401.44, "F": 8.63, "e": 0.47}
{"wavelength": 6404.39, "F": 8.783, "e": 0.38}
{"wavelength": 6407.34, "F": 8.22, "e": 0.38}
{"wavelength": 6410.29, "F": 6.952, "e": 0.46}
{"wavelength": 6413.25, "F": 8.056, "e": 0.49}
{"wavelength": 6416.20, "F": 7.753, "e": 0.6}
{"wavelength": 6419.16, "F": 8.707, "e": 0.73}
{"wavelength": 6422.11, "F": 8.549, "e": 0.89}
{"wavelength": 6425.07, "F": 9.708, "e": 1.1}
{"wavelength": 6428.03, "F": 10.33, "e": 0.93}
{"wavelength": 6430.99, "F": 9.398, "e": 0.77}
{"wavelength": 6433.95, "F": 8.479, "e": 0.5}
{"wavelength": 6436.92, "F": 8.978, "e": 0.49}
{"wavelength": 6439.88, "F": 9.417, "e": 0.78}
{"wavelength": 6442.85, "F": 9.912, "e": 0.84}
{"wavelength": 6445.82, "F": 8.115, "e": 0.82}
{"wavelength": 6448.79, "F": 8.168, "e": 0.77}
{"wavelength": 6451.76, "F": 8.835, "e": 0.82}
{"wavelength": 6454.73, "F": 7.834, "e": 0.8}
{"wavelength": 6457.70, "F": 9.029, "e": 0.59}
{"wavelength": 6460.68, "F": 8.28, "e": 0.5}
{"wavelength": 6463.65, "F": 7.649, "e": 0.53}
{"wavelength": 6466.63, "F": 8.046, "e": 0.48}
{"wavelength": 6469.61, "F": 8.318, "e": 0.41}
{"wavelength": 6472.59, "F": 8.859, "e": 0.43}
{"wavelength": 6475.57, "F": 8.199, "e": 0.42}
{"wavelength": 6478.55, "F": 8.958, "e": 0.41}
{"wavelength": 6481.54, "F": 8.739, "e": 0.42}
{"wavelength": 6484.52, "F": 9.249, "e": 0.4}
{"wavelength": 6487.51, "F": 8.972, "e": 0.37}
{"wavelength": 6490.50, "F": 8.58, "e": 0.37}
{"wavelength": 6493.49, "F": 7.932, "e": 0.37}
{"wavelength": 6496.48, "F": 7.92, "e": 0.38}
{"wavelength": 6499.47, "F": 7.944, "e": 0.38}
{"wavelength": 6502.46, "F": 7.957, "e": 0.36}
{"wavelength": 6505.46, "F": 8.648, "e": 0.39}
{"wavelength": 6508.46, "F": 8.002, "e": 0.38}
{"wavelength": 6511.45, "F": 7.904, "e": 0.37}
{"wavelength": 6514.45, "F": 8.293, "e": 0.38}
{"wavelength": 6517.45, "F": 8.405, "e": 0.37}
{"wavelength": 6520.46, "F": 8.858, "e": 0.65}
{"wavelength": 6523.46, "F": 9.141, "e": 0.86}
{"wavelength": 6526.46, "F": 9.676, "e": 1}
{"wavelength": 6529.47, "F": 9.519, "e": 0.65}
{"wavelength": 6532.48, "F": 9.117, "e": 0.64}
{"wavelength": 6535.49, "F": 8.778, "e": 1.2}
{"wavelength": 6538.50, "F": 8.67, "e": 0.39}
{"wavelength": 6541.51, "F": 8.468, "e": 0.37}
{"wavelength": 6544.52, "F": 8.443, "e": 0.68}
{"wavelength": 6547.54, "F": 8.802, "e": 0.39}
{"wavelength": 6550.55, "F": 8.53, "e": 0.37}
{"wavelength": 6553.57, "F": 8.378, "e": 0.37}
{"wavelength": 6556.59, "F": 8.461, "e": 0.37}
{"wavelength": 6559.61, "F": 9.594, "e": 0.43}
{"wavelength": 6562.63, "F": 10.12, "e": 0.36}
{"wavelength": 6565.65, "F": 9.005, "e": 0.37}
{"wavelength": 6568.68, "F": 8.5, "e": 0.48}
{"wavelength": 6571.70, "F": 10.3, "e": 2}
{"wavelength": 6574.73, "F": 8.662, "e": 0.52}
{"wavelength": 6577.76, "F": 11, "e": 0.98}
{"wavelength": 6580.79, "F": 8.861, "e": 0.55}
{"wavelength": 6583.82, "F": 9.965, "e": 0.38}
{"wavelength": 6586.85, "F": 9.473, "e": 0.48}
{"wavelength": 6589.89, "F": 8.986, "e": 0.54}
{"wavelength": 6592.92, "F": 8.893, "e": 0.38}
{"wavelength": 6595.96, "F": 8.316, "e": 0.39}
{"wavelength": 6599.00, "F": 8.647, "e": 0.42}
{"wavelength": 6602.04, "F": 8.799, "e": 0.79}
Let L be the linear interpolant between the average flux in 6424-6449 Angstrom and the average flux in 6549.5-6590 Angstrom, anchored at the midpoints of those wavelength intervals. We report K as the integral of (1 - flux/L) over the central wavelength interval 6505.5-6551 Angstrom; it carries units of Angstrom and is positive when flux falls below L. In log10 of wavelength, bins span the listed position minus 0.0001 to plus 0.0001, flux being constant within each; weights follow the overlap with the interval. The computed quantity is 2.7 Angstrom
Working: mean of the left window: 9.21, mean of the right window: 9.29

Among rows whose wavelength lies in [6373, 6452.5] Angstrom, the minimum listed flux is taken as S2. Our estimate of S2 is 6.952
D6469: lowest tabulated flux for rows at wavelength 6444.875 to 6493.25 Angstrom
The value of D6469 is 7.649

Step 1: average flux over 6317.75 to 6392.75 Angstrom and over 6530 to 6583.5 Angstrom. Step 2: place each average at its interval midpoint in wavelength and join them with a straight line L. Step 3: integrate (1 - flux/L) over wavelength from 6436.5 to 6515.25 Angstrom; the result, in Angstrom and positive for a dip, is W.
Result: 3.7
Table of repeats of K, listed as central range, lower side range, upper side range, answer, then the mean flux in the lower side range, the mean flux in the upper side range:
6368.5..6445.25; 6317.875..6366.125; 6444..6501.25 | -0.6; 8.67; 8.41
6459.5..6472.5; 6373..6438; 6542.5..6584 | 0.9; 8.53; 9.15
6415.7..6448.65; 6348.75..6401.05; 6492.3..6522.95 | -2.5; 8.54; 8.22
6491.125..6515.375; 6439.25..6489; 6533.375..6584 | 2.0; 8.61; 9.07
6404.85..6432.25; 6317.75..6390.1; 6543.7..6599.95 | 0.5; 8.63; 9.11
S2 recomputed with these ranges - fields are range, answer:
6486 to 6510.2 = 7.92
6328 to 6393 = 7.778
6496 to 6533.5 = 7.904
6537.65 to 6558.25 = 8.378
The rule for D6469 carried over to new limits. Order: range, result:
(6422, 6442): 8.479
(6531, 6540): 8.67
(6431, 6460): 7.834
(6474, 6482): 8.199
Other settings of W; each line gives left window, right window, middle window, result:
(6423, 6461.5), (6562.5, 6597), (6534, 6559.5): 1.7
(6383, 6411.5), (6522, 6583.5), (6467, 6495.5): 0.2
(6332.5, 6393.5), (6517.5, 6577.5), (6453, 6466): 0.9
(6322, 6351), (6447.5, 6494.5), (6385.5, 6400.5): 0.9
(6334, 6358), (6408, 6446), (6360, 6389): 0.0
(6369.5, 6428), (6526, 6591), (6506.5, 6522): 1.1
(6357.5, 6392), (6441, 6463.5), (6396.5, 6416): 1.1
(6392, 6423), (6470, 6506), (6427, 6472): -2.1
